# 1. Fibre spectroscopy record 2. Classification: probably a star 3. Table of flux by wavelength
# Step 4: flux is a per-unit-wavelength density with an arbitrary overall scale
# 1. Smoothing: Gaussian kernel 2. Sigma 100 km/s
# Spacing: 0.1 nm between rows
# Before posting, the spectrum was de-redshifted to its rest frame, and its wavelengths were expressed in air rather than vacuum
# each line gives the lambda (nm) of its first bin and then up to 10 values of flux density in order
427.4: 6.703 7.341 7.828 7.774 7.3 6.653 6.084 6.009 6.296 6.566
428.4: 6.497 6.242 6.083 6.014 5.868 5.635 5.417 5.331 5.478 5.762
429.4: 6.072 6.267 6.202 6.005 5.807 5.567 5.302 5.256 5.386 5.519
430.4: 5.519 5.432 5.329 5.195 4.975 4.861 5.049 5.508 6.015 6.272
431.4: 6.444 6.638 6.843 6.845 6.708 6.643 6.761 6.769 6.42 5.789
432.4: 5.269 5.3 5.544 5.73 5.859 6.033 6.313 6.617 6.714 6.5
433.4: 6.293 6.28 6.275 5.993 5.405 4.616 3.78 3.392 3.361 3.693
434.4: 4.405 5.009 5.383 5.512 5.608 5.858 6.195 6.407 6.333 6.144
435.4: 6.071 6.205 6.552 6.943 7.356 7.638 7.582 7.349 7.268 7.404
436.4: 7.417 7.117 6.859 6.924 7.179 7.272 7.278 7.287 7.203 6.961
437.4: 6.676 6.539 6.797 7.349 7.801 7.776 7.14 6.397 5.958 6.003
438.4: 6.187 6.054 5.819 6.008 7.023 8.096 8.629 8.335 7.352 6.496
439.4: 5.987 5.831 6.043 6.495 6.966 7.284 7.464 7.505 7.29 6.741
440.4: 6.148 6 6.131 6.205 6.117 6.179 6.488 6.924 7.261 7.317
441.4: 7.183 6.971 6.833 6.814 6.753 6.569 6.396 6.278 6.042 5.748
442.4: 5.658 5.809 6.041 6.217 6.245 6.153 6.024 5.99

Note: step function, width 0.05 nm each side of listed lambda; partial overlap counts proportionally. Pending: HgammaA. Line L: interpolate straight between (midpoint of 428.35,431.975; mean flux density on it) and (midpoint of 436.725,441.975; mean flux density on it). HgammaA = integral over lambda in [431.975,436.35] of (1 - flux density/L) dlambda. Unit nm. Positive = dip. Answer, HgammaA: 0.23 nm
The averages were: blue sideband 5.84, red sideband 6.83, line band 5.95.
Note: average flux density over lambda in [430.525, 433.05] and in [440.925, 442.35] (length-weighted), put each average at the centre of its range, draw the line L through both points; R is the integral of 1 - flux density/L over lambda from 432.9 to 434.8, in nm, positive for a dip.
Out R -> 0.24 nm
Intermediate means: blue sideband 5.96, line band 5.33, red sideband 6.68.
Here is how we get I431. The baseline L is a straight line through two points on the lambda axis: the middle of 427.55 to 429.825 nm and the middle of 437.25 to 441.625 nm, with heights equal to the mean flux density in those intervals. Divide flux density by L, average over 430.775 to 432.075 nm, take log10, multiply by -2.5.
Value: 0.04 mag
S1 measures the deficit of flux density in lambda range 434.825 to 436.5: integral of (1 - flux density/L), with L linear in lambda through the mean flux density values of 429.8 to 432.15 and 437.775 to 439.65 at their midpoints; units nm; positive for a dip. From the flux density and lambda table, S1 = -0.10 nm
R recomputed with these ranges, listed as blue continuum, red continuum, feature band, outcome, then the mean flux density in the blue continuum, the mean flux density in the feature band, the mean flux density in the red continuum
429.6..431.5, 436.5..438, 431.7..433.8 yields -0.037 nm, 5.57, 6.19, 7.14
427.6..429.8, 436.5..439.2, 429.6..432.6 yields 0.265 nm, 6.2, 5.84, 6.99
